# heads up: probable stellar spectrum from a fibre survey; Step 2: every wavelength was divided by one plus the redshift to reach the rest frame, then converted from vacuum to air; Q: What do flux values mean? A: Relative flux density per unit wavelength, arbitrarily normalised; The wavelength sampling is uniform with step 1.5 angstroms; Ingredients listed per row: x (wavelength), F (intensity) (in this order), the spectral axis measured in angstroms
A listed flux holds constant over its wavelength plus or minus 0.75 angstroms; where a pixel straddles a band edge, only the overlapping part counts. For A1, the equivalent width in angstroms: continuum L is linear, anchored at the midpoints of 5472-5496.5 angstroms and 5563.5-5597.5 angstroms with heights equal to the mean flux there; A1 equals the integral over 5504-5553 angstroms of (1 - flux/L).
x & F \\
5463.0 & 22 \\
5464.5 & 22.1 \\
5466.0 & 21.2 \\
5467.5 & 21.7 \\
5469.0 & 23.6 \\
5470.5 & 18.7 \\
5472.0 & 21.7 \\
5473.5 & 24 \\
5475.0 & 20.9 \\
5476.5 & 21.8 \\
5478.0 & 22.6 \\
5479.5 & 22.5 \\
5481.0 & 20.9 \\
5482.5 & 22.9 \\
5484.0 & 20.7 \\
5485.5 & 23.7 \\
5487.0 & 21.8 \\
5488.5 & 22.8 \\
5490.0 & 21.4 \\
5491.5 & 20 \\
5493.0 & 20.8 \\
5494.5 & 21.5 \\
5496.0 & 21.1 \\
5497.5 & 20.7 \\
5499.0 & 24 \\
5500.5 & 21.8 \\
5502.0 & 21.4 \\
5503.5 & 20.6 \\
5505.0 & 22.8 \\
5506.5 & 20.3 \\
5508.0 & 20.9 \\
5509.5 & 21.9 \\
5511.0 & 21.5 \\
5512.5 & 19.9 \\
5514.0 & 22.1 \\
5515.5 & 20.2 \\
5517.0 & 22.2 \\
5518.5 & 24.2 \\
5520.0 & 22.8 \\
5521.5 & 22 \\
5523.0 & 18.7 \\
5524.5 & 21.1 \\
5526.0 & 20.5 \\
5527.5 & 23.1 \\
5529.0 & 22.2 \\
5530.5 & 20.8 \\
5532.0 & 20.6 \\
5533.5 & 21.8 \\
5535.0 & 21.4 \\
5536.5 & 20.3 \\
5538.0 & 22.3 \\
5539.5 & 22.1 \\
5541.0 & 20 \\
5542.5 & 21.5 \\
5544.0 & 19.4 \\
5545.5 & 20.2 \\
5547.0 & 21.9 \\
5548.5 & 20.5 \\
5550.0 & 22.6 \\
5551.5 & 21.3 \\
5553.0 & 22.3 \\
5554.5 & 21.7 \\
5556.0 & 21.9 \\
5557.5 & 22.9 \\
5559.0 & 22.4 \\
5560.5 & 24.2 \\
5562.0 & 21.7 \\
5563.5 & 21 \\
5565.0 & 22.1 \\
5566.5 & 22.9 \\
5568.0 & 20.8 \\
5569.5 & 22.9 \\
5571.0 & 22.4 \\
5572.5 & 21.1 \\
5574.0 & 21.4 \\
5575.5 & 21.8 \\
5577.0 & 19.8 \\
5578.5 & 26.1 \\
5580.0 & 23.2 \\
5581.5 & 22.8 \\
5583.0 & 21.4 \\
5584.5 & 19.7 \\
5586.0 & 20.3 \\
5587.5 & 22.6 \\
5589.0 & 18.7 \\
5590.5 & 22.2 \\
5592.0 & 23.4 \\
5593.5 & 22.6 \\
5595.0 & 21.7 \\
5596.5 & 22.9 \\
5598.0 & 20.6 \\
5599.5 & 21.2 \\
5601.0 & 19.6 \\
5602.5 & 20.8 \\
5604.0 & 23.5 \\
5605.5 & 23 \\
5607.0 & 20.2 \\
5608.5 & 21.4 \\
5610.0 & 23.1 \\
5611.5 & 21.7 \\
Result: 1.16 angstroms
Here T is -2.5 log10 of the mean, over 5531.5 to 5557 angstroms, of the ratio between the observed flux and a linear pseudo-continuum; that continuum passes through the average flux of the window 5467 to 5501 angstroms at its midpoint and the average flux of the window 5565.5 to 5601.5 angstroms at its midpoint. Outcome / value 0.024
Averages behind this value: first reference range 21.8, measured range 21.3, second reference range 21.8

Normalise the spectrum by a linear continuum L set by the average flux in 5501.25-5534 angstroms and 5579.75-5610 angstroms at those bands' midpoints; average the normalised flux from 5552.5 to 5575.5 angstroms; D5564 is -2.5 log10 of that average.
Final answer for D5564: -0.03 mag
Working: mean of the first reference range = 21.4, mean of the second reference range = 21.6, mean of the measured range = 22.1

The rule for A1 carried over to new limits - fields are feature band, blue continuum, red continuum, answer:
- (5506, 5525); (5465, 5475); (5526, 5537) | 0.1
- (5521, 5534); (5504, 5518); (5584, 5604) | 0.1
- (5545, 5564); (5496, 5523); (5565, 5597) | -0.1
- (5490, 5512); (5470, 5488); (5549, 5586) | 0.6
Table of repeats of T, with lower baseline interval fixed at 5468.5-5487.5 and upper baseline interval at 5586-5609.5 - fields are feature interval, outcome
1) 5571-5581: -0.029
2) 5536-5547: 0.044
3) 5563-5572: -0.016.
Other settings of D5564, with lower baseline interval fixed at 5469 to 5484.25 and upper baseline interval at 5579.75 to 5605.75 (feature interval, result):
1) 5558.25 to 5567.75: -0.03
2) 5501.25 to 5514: 0.03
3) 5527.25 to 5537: 0.02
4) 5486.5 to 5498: 0.03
